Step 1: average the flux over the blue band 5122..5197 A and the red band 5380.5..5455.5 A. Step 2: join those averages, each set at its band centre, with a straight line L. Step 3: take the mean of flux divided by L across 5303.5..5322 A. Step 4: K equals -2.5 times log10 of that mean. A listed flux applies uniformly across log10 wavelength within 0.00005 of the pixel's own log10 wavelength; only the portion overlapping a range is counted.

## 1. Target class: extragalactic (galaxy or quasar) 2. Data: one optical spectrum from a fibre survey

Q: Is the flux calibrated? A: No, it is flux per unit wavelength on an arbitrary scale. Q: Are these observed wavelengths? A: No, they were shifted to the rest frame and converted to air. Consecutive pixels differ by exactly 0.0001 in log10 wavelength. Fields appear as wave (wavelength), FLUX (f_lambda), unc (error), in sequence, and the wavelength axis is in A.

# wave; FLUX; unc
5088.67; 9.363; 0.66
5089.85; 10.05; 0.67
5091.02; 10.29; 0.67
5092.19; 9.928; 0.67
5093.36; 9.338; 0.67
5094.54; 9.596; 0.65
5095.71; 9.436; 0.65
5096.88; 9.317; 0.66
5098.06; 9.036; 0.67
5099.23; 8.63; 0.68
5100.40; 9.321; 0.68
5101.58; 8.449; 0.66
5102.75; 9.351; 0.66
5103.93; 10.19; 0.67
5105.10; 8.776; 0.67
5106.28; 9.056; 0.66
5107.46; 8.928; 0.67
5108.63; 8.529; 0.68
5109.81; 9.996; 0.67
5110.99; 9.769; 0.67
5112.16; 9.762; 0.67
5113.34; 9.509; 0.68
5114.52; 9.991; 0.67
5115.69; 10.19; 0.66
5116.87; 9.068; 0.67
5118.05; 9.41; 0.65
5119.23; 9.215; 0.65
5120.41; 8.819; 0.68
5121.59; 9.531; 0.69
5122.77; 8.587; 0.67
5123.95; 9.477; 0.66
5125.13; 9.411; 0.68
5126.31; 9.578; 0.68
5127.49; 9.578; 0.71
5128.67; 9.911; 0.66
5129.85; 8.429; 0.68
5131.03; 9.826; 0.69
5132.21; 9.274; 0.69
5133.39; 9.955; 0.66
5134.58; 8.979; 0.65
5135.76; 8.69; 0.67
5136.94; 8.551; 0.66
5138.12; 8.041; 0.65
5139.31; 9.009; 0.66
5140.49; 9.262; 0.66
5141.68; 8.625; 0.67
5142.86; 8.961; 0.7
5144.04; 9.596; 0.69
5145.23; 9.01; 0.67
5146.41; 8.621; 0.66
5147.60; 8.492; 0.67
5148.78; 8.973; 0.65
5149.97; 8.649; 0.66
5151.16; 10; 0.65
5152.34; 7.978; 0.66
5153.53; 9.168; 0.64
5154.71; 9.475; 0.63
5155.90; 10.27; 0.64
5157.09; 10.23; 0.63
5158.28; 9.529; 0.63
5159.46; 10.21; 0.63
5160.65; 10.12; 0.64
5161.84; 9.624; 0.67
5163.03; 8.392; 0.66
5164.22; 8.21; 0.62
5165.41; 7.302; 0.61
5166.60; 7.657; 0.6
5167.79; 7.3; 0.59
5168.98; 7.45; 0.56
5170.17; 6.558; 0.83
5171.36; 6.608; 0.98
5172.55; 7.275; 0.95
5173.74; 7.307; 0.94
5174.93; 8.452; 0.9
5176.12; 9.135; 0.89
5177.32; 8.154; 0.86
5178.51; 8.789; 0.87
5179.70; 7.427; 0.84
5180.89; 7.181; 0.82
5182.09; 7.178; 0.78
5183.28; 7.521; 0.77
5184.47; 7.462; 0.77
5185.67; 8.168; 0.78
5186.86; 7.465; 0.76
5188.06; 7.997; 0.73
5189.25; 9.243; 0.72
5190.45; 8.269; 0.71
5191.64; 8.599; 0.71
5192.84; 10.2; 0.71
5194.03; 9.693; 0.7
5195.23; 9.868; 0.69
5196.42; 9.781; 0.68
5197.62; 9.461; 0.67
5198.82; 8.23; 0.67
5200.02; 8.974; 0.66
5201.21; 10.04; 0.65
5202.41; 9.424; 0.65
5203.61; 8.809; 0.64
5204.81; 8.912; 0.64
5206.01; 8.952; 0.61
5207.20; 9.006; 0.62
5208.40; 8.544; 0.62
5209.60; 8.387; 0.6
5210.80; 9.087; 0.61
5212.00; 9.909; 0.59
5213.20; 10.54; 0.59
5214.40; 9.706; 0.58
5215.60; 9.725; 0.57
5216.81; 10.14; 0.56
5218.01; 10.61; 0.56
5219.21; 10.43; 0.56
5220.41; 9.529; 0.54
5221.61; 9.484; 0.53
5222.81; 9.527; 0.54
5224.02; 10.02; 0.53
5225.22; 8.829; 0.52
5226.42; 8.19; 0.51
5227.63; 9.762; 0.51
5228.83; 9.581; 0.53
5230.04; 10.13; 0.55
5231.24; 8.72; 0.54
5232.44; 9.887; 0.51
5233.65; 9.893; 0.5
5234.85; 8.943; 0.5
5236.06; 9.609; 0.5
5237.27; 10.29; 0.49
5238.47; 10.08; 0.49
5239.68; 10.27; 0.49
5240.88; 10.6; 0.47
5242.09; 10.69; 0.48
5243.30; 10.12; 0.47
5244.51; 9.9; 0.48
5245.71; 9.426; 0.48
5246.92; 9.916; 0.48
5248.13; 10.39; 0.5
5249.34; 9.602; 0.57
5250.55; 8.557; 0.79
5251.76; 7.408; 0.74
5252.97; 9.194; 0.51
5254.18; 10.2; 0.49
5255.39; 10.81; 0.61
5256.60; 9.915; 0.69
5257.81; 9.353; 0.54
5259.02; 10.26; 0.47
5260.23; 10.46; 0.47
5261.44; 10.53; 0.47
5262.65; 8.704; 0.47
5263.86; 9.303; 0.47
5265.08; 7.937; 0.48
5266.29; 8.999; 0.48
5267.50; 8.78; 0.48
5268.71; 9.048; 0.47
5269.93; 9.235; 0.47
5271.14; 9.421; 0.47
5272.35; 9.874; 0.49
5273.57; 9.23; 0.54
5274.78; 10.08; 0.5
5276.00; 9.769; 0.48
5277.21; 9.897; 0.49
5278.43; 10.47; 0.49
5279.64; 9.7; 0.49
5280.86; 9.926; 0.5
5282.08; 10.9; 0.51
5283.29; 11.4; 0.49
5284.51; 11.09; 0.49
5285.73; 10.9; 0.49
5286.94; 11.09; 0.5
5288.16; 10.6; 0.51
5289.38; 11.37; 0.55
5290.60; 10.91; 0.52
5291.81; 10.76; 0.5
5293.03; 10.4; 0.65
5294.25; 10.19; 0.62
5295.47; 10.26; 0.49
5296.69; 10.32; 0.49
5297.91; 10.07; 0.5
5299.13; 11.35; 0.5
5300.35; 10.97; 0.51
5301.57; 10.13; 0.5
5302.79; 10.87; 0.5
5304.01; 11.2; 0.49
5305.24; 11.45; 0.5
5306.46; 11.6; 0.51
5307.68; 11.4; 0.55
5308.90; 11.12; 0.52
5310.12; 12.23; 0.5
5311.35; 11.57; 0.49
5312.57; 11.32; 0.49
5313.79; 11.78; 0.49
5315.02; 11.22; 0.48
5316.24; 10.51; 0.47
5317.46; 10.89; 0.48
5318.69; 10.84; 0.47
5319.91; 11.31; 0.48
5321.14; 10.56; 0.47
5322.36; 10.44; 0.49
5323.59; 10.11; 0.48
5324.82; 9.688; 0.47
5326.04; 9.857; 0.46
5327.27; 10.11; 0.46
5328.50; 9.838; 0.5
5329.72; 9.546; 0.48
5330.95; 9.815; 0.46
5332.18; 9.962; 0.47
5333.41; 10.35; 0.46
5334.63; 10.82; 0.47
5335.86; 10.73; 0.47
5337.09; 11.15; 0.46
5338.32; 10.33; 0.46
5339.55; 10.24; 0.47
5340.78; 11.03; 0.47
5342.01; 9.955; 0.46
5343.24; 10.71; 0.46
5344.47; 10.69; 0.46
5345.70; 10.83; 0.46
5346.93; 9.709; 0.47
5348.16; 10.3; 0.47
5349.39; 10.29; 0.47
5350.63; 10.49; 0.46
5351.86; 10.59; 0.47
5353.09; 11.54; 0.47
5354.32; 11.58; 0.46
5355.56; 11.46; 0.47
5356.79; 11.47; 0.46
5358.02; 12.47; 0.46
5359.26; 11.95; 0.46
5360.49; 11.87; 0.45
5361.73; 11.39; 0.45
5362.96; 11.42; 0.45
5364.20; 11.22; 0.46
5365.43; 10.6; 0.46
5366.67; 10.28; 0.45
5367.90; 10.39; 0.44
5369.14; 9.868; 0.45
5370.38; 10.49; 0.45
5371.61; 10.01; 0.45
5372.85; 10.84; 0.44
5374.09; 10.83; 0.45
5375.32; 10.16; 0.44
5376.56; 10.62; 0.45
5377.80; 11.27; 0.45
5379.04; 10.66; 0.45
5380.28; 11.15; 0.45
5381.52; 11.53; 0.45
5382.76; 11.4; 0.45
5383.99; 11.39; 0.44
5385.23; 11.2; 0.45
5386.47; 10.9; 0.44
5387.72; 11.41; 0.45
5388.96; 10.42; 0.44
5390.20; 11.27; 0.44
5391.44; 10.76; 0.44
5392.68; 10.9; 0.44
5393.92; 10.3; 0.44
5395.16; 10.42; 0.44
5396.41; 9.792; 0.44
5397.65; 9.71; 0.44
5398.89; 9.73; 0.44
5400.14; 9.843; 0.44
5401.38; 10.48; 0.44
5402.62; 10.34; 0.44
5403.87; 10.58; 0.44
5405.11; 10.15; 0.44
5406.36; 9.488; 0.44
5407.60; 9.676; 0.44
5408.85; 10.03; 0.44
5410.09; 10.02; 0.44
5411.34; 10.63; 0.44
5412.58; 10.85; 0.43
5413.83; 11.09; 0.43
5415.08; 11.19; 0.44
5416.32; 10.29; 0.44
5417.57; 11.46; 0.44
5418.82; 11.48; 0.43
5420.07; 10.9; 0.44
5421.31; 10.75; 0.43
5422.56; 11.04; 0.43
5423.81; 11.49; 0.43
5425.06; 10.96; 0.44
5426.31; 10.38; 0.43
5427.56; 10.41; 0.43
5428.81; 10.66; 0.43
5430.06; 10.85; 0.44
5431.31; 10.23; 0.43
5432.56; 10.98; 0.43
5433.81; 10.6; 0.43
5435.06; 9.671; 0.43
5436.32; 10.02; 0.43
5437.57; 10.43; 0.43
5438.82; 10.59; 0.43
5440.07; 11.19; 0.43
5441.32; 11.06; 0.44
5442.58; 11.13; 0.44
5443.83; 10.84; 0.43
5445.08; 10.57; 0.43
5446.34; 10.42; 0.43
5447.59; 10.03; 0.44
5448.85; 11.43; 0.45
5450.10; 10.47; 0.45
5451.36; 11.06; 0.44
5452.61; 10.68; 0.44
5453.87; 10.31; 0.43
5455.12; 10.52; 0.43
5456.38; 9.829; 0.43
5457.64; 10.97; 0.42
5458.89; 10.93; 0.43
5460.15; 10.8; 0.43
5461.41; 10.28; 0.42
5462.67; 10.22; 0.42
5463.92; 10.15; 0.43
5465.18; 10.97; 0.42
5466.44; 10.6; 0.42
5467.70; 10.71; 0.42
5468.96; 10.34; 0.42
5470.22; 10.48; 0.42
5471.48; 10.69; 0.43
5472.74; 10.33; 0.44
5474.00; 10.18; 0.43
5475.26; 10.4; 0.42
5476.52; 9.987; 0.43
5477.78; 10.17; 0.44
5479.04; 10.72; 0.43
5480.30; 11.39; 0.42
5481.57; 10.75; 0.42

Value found -0.14 mag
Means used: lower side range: 8.71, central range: 11.3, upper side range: 10.6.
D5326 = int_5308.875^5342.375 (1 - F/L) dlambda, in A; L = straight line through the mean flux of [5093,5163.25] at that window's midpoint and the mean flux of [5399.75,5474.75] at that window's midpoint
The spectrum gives -1.7 A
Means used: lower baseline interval 9.27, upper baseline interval 10.6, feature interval 10.6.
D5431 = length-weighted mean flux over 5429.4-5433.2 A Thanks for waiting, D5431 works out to 10.7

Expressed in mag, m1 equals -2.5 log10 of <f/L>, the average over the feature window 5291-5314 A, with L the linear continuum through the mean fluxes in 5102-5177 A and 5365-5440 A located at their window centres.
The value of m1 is -0.10 mag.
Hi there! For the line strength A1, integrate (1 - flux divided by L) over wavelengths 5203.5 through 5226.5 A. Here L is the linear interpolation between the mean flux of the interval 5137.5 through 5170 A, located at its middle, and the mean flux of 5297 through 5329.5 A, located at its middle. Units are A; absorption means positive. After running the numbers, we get 0.40 A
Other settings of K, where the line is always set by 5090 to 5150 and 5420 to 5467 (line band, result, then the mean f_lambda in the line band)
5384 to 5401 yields -0.01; 10.5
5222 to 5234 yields 0.03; 9.44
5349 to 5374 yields -0.07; 11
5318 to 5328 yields -0.02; 10.4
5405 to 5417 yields 0.02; 10.4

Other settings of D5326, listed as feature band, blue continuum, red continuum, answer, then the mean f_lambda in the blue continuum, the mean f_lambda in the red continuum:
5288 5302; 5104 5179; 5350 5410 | -0.71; 8.95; 10.7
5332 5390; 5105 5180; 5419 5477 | -4.20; 8.92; 10.6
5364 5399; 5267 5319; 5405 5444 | -0.15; 10.6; 10.6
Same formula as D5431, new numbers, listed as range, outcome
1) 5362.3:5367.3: 10.9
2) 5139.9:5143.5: 8.97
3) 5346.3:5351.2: 10.2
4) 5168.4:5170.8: 7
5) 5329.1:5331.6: 9.69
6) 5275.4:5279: 10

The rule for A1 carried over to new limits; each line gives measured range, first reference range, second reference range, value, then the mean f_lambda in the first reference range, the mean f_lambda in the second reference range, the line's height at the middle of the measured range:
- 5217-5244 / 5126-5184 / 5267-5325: -0.25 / 8.66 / 10.6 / 9.7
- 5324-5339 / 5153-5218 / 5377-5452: -0.32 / 8.74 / 10.7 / 9.97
